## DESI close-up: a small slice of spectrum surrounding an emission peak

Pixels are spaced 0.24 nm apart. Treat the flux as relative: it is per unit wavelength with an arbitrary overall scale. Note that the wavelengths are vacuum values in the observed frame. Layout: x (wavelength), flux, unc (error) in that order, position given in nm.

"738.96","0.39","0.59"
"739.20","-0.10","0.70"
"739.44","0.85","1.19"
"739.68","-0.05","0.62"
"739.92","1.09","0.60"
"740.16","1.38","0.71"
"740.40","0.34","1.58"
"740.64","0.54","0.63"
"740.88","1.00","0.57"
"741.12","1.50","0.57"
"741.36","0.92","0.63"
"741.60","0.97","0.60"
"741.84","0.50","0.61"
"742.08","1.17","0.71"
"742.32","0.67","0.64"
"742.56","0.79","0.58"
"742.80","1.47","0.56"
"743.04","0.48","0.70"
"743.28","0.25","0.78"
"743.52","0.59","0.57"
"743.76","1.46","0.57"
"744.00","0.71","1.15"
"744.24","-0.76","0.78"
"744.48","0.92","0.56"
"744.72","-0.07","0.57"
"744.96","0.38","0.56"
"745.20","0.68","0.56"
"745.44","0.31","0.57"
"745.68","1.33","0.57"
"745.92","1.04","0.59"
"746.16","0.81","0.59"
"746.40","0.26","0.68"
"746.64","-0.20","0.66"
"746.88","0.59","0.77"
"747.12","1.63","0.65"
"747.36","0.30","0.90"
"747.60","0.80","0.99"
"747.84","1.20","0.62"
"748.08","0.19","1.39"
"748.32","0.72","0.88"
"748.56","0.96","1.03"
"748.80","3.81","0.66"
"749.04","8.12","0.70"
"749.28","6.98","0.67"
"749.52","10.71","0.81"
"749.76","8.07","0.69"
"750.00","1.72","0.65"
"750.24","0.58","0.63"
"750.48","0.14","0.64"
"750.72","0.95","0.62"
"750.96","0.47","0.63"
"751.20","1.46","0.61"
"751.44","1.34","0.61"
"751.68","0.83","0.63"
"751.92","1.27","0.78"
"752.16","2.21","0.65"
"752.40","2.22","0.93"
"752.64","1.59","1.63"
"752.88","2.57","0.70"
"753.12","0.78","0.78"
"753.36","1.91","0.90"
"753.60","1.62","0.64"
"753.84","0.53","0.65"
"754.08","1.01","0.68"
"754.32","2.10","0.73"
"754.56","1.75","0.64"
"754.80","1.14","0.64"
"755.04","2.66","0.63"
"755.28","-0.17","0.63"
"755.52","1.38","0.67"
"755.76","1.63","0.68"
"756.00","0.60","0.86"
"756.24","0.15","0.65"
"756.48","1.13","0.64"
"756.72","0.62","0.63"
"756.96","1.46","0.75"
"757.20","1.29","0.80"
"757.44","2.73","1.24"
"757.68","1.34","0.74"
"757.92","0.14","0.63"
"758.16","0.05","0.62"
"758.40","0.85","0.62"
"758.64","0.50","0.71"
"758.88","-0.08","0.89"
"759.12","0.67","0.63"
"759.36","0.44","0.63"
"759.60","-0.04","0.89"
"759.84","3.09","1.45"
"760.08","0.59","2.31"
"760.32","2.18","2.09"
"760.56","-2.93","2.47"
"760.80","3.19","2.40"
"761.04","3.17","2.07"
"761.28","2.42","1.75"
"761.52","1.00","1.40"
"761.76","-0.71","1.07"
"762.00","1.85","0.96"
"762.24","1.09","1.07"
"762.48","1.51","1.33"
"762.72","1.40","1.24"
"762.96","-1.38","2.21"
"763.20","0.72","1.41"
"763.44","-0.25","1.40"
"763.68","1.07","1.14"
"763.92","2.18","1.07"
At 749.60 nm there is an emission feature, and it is [O II]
